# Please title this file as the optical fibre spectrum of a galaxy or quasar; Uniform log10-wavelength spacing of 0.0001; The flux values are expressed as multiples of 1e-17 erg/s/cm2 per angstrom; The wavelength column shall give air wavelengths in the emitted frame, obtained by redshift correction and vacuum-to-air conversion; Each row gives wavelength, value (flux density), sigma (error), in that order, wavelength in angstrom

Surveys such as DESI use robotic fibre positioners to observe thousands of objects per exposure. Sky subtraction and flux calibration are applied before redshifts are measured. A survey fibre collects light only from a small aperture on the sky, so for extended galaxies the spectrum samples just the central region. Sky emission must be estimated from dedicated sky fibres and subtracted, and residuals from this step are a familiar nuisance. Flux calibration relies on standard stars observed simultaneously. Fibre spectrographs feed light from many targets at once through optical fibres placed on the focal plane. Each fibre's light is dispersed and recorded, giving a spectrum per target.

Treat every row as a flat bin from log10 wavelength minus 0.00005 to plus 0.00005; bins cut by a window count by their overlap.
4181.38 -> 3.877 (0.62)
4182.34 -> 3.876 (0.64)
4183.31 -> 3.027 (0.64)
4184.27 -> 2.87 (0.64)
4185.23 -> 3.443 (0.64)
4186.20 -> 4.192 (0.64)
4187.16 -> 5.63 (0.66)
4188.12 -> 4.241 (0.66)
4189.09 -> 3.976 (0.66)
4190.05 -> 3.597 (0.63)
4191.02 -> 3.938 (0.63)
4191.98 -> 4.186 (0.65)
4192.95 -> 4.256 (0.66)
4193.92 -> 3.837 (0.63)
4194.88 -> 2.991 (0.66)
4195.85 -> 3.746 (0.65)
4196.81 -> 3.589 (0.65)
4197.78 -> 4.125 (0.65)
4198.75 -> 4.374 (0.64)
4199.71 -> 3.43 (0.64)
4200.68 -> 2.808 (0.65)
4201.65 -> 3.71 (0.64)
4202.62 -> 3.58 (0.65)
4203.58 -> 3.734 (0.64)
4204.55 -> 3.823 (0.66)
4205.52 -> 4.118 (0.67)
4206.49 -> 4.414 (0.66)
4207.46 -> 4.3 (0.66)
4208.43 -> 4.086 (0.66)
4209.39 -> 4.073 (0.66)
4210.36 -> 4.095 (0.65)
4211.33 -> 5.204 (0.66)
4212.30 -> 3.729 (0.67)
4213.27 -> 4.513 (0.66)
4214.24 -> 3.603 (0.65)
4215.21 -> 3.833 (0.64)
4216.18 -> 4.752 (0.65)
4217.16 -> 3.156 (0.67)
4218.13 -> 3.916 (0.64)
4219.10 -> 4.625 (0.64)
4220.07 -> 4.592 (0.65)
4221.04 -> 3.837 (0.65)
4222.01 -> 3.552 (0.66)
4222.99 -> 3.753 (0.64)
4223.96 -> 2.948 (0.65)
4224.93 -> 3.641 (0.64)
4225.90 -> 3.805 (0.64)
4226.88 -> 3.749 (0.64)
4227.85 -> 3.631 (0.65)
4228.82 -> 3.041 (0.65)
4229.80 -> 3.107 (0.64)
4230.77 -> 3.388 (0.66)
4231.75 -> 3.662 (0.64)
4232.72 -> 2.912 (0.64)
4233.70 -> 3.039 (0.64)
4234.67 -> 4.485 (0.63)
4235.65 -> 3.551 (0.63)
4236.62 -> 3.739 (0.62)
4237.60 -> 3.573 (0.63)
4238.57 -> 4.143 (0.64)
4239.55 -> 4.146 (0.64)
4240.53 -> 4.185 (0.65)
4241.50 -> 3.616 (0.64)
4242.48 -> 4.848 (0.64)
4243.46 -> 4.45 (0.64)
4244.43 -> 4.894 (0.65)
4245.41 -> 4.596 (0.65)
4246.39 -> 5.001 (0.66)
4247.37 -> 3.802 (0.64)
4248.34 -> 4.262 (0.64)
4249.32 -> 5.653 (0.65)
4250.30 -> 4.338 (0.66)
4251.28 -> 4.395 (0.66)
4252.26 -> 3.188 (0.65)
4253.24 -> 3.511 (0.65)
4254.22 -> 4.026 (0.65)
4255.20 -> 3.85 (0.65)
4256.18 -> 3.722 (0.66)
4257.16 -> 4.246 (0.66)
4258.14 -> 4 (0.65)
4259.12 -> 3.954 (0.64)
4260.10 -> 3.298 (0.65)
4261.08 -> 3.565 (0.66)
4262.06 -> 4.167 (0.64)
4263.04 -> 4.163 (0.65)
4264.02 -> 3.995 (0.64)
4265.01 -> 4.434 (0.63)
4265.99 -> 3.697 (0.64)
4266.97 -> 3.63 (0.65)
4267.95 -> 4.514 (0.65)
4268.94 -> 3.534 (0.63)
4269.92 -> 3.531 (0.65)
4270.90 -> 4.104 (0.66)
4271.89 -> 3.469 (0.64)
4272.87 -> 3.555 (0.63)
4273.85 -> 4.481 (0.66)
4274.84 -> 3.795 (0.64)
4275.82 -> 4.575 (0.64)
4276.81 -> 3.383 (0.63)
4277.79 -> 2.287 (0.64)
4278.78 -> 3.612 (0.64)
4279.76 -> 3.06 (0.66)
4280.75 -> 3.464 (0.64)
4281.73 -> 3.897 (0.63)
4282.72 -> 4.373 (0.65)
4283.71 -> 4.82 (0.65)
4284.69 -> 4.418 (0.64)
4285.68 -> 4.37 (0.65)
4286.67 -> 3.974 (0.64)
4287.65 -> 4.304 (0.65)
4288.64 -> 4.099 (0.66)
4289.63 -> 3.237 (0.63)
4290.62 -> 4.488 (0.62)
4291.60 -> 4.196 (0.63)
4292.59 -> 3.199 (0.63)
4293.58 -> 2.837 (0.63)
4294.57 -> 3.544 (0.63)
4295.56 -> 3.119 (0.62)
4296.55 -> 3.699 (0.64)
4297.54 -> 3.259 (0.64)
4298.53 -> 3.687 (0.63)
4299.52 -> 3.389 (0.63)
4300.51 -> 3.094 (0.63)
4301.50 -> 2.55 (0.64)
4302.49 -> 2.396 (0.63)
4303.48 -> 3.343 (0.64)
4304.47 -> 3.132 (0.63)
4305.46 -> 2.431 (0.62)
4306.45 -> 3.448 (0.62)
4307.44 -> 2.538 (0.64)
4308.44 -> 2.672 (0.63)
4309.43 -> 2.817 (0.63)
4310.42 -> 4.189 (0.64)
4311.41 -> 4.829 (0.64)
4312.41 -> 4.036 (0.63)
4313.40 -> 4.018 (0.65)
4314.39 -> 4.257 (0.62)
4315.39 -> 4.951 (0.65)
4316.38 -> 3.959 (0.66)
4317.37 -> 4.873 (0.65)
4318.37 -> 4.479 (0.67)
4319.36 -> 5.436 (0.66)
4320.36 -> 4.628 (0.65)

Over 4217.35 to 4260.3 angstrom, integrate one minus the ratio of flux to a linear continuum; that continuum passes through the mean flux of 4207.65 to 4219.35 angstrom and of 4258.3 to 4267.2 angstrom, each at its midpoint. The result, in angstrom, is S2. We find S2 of 0.8 angstrom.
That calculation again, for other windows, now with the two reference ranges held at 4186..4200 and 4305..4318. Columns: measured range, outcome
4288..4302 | 1.3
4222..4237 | 1.7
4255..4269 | -0.2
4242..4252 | -1.7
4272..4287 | -0.1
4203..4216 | -0.5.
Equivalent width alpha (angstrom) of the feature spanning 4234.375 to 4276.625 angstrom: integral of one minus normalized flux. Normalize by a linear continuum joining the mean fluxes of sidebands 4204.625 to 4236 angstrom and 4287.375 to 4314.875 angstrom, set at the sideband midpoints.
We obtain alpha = -4.4 angstrom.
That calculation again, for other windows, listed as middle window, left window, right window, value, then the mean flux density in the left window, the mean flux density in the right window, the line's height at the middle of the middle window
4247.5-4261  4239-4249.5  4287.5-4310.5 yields 0.75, 4.46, 3.29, 4.25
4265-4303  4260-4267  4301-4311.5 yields -1.94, 3.92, 3.06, 3.51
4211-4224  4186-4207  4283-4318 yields -0.52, 3.92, 3.67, 3.87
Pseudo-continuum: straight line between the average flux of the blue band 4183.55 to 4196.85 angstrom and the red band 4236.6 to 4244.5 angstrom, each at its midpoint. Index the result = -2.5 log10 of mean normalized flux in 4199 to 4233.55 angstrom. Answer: 0.06 mag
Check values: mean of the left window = 3.89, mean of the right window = 4.17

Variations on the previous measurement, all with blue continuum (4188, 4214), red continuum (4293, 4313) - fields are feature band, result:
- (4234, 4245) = -0.13 mag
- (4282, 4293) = -0.23 mag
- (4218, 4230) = 0.02 mag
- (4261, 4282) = -0.09 mag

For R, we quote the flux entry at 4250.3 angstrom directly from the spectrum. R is 4.338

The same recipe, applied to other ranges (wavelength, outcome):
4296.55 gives 3.699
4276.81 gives 3.383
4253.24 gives 3.511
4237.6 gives 3.573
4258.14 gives 4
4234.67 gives 4.485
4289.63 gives 3.237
